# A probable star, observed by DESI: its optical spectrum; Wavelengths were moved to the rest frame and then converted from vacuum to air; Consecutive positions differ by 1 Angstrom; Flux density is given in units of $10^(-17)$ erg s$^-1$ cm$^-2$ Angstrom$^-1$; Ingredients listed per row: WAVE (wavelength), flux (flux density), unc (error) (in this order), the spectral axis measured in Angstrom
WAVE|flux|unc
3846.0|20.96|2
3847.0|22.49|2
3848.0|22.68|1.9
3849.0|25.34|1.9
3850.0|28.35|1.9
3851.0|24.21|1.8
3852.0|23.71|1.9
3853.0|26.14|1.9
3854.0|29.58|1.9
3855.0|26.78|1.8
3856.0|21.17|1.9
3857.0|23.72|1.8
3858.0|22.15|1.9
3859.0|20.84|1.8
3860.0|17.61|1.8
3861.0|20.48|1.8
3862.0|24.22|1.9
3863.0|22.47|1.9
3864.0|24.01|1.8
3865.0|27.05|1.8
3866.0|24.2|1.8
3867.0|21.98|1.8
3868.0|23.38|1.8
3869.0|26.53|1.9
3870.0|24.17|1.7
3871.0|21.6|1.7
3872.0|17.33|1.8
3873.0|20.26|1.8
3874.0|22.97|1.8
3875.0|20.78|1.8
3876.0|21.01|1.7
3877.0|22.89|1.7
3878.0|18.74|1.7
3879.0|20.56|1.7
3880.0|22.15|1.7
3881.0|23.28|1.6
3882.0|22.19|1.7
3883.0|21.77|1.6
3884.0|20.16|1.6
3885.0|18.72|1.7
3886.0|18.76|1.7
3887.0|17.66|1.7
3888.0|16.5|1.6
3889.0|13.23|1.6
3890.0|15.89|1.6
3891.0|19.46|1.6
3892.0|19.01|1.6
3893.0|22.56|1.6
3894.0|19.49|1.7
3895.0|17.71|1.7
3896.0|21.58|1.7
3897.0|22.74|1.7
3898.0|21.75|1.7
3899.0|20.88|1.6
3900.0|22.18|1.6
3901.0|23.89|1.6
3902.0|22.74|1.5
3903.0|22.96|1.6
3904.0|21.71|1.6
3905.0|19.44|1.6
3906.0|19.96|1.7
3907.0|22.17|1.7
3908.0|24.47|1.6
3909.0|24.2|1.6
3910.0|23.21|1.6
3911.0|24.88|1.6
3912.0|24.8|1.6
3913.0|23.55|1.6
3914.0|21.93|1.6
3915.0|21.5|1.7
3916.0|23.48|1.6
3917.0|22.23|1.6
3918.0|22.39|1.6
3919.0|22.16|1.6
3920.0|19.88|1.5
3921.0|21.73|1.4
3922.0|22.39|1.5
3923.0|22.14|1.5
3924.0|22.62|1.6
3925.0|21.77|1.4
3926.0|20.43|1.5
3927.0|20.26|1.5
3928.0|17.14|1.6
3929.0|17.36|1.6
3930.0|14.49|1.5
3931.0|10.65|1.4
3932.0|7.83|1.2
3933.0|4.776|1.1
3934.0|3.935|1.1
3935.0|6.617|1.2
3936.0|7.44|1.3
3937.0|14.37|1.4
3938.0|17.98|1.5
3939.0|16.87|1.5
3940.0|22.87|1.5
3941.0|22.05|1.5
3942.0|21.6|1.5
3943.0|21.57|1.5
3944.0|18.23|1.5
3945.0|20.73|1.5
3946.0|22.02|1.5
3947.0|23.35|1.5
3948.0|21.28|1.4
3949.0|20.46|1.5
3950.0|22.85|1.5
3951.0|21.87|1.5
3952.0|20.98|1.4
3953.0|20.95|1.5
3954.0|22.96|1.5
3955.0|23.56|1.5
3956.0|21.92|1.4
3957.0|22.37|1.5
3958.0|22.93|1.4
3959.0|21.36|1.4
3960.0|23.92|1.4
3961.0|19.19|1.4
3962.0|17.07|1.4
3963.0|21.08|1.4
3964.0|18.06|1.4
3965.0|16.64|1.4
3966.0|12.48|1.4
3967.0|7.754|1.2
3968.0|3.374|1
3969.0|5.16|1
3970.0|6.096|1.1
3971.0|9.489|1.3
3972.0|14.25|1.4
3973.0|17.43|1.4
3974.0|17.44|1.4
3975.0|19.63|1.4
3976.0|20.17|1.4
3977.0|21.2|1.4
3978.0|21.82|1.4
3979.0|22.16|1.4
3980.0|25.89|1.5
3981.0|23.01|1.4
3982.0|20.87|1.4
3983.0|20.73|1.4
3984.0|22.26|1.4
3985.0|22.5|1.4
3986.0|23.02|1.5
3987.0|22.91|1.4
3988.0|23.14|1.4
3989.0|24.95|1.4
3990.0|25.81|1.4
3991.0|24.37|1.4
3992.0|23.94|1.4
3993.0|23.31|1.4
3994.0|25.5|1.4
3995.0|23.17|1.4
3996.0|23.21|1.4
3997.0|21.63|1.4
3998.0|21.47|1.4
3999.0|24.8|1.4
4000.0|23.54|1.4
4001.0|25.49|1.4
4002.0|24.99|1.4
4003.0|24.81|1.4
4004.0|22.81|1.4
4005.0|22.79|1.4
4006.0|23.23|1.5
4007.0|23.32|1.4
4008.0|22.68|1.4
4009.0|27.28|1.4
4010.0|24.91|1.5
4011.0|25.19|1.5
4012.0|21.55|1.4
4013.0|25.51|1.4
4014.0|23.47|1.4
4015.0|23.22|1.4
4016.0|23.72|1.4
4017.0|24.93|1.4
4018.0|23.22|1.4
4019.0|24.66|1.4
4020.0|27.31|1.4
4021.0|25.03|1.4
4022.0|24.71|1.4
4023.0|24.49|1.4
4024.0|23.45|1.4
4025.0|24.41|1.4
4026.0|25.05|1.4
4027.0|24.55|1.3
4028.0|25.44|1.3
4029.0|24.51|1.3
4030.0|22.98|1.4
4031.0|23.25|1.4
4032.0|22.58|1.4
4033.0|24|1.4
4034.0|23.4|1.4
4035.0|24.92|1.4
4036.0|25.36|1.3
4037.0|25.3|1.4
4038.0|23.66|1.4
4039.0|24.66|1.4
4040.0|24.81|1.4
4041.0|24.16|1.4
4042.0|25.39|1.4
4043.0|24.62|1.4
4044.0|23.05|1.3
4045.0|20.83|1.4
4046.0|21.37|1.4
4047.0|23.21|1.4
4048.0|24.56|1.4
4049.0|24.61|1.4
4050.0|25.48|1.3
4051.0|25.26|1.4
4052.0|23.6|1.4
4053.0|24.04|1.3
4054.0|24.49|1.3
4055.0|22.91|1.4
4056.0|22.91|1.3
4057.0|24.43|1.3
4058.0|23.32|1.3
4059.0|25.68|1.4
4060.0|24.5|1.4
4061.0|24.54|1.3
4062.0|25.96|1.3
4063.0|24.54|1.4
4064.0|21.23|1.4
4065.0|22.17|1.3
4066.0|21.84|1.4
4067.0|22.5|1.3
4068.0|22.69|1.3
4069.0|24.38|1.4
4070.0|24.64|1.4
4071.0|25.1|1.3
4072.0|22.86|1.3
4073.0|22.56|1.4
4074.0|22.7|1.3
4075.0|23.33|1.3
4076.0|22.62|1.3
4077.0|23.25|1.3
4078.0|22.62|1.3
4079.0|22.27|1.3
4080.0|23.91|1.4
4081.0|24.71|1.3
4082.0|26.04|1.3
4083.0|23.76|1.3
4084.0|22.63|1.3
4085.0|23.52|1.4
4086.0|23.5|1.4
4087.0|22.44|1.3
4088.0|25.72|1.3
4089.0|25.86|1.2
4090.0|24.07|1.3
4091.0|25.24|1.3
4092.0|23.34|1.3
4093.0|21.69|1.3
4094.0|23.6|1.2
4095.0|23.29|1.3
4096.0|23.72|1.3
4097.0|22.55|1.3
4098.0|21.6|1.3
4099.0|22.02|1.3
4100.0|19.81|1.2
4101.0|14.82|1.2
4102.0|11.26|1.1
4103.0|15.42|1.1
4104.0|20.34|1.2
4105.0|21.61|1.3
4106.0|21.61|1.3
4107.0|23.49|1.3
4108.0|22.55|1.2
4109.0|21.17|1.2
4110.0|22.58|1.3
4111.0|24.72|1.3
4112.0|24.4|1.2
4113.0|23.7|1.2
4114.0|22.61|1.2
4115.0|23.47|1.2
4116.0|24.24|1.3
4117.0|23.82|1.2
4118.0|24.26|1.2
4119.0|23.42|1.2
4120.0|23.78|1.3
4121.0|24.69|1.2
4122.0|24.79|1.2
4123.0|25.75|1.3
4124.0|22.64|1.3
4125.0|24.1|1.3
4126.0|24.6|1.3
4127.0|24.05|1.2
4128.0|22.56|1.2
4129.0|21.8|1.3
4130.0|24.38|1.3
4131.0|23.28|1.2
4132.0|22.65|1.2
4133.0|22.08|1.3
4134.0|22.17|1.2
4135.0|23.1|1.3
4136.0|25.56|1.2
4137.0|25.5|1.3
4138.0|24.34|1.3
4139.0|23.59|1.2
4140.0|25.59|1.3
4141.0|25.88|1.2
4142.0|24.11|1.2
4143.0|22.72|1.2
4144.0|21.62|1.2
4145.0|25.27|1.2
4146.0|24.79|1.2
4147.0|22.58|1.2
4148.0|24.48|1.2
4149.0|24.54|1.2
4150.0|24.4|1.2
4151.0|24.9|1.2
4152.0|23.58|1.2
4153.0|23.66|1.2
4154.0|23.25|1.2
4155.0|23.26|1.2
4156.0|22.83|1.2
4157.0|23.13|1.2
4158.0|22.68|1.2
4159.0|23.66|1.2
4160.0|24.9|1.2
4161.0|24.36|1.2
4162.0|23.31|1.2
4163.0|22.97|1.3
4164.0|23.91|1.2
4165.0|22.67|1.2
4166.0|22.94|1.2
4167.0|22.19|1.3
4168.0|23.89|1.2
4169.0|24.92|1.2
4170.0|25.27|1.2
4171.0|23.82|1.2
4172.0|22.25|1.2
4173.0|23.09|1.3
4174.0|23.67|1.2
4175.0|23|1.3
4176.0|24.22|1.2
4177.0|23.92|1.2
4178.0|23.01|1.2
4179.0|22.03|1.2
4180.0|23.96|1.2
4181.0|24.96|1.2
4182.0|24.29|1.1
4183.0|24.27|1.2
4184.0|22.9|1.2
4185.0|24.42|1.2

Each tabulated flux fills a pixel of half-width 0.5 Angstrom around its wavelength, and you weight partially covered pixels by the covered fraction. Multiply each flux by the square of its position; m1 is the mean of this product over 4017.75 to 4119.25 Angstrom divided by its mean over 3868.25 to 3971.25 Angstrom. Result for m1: 1.30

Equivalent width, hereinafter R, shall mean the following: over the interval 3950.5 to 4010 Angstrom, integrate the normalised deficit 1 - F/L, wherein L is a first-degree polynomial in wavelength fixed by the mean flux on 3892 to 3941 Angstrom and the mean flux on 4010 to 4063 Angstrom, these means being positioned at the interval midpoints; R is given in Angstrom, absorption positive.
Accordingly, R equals 3.55 Angstrom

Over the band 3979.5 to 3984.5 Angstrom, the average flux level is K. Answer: 22.6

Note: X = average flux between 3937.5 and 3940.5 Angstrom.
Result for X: 19.2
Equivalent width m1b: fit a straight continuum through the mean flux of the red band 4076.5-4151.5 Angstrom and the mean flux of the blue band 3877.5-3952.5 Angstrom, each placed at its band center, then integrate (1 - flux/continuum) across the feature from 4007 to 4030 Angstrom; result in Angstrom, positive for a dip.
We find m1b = -3.1 Angstrom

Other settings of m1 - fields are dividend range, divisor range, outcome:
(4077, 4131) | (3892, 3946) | 1.28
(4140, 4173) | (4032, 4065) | 1.04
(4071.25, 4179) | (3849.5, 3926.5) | 1.19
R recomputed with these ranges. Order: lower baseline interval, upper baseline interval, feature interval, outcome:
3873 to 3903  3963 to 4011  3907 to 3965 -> 2.2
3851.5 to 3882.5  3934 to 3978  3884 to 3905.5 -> 1.2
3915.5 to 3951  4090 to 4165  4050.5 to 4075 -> -2.5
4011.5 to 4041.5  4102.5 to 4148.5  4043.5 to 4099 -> 0.7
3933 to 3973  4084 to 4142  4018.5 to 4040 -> -4.9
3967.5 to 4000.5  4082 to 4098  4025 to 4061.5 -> -3.2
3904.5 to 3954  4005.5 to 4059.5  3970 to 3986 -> 1.6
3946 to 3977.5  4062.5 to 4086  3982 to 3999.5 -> -3.5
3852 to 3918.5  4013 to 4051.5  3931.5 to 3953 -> 5.3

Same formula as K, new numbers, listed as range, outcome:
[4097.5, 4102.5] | 17.9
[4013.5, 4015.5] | 23.3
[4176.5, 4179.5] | 23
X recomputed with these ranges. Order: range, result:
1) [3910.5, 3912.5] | 24.8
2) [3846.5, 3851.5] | 24.6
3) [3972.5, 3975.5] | 18.2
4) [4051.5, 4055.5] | 23.8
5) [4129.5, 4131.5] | 23.8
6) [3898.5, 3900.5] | 21.5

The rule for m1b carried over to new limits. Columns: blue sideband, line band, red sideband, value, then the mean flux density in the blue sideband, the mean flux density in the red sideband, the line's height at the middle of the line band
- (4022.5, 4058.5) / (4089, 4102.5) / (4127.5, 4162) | 1.36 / 24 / 23.7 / 23.9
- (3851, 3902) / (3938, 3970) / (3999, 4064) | 5.34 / 21.6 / 24.2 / 22.9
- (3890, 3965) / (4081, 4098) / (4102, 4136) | -1.01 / 20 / 22.9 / 22.4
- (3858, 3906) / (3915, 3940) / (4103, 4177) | 5.33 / 21.1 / 23.5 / 21.5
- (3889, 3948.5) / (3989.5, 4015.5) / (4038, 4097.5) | -2.39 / 19.6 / 23.7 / 21.9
